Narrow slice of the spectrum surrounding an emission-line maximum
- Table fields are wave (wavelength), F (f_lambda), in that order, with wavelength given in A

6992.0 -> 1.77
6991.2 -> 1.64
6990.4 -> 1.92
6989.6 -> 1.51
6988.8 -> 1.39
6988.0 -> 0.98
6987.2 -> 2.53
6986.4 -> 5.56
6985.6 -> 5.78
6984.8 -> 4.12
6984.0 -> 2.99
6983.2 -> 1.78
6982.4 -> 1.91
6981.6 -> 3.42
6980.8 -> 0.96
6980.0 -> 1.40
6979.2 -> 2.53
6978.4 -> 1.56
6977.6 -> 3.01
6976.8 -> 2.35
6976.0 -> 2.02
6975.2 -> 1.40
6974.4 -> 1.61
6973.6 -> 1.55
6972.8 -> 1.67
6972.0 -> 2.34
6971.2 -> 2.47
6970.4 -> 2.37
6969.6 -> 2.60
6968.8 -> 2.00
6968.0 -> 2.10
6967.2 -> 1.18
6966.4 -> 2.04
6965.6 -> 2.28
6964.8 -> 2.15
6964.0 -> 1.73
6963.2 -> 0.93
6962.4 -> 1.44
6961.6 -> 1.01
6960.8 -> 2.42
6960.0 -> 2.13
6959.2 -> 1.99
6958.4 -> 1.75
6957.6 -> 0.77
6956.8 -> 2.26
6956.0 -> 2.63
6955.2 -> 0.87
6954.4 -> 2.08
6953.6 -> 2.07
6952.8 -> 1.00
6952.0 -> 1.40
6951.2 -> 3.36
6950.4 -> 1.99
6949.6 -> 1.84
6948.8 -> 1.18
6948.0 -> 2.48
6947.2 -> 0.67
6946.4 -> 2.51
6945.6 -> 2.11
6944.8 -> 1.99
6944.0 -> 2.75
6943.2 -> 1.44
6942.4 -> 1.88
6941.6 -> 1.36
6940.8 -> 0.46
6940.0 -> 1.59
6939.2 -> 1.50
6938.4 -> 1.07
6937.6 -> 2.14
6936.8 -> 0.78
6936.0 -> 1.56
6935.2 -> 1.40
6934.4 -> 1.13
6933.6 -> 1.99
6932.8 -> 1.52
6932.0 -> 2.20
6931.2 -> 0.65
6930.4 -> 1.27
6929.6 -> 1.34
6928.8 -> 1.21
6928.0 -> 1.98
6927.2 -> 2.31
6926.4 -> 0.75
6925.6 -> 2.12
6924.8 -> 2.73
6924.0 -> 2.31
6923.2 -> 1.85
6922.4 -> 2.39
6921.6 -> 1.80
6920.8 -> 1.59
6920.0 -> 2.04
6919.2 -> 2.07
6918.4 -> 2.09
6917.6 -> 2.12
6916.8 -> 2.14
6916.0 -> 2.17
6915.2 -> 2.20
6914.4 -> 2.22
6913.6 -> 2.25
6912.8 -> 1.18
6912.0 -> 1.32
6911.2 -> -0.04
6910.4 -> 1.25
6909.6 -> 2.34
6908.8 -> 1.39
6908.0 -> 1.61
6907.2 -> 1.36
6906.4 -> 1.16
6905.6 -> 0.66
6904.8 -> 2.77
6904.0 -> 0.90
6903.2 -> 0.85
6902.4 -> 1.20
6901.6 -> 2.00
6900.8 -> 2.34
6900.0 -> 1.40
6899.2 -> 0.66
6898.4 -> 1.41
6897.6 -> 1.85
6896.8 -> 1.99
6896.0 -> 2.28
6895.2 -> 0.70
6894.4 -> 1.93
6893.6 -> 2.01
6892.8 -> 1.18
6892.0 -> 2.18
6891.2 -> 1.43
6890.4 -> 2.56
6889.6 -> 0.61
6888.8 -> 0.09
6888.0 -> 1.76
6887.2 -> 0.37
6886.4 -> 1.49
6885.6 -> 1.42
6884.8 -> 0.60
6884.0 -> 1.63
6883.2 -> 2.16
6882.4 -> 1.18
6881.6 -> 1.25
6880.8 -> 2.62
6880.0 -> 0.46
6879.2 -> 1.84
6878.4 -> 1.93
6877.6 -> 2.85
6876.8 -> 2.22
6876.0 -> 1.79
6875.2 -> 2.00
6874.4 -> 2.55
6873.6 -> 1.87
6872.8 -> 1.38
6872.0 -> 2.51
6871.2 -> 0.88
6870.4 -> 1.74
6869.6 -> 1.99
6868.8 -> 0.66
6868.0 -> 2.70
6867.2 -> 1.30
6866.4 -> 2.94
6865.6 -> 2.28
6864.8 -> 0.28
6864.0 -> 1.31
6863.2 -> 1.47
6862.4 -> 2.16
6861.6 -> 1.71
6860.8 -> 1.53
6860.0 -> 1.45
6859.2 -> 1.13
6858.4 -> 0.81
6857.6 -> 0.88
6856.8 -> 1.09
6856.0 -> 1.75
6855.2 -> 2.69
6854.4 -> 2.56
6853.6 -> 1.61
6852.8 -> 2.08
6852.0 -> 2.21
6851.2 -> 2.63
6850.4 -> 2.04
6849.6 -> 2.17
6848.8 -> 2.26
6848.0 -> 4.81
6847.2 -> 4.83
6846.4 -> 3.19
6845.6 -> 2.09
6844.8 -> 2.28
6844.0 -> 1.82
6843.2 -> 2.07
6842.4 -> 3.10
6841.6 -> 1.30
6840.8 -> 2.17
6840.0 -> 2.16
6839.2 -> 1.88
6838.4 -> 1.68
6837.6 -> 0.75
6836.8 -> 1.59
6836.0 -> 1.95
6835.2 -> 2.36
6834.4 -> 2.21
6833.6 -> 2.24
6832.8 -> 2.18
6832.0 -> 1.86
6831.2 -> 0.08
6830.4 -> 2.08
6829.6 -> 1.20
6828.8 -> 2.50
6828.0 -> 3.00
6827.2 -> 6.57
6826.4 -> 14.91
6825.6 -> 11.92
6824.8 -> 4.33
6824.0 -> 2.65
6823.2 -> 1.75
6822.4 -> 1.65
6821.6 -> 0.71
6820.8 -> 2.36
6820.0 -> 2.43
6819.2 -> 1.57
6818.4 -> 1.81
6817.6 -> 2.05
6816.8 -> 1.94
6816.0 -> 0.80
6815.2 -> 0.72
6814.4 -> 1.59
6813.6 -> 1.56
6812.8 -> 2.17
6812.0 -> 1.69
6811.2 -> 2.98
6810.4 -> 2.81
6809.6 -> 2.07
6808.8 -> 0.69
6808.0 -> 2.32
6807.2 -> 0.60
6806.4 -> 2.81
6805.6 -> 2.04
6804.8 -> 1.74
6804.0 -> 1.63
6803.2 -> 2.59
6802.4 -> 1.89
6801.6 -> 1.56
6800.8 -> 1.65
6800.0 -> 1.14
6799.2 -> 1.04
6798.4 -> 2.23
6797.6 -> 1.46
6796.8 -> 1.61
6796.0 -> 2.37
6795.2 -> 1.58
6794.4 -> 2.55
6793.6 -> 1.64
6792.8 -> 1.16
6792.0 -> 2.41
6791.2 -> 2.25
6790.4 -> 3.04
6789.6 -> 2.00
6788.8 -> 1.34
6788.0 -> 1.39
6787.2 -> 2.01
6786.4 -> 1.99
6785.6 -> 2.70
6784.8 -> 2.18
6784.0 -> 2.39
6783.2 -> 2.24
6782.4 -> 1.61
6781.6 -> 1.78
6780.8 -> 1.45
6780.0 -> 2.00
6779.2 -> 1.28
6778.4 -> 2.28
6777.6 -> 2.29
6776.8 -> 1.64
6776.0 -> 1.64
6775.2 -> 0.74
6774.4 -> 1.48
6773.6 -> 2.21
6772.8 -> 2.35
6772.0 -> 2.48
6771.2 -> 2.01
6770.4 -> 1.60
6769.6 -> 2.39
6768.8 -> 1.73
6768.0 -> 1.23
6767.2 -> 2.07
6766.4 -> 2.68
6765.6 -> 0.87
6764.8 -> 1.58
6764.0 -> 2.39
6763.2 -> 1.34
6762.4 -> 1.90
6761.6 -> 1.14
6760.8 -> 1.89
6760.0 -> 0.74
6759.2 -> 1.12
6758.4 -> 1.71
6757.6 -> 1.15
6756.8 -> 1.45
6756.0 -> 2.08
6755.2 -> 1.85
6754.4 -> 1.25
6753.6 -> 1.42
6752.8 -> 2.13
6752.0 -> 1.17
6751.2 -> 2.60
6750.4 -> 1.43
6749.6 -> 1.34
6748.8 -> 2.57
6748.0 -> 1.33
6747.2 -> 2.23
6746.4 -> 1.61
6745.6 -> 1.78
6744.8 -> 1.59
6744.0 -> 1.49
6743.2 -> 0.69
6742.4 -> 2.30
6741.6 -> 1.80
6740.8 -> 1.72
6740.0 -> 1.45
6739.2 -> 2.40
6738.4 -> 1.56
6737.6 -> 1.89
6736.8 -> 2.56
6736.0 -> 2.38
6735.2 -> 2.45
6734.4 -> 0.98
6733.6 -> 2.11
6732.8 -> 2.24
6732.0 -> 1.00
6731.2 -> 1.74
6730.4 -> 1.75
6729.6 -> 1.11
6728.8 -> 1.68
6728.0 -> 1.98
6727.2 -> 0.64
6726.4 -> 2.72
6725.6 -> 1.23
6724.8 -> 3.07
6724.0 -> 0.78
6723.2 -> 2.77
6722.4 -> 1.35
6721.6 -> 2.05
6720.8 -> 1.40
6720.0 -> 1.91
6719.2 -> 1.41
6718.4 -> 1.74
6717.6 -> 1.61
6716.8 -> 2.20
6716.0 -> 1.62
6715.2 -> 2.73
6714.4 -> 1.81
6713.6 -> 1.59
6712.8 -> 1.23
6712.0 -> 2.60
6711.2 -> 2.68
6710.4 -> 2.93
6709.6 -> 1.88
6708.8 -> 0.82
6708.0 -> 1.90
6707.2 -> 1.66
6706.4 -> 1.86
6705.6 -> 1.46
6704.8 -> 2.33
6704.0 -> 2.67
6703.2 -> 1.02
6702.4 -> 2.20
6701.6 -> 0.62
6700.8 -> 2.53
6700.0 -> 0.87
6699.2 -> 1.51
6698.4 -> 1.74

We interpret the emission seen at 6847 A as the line [N II]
